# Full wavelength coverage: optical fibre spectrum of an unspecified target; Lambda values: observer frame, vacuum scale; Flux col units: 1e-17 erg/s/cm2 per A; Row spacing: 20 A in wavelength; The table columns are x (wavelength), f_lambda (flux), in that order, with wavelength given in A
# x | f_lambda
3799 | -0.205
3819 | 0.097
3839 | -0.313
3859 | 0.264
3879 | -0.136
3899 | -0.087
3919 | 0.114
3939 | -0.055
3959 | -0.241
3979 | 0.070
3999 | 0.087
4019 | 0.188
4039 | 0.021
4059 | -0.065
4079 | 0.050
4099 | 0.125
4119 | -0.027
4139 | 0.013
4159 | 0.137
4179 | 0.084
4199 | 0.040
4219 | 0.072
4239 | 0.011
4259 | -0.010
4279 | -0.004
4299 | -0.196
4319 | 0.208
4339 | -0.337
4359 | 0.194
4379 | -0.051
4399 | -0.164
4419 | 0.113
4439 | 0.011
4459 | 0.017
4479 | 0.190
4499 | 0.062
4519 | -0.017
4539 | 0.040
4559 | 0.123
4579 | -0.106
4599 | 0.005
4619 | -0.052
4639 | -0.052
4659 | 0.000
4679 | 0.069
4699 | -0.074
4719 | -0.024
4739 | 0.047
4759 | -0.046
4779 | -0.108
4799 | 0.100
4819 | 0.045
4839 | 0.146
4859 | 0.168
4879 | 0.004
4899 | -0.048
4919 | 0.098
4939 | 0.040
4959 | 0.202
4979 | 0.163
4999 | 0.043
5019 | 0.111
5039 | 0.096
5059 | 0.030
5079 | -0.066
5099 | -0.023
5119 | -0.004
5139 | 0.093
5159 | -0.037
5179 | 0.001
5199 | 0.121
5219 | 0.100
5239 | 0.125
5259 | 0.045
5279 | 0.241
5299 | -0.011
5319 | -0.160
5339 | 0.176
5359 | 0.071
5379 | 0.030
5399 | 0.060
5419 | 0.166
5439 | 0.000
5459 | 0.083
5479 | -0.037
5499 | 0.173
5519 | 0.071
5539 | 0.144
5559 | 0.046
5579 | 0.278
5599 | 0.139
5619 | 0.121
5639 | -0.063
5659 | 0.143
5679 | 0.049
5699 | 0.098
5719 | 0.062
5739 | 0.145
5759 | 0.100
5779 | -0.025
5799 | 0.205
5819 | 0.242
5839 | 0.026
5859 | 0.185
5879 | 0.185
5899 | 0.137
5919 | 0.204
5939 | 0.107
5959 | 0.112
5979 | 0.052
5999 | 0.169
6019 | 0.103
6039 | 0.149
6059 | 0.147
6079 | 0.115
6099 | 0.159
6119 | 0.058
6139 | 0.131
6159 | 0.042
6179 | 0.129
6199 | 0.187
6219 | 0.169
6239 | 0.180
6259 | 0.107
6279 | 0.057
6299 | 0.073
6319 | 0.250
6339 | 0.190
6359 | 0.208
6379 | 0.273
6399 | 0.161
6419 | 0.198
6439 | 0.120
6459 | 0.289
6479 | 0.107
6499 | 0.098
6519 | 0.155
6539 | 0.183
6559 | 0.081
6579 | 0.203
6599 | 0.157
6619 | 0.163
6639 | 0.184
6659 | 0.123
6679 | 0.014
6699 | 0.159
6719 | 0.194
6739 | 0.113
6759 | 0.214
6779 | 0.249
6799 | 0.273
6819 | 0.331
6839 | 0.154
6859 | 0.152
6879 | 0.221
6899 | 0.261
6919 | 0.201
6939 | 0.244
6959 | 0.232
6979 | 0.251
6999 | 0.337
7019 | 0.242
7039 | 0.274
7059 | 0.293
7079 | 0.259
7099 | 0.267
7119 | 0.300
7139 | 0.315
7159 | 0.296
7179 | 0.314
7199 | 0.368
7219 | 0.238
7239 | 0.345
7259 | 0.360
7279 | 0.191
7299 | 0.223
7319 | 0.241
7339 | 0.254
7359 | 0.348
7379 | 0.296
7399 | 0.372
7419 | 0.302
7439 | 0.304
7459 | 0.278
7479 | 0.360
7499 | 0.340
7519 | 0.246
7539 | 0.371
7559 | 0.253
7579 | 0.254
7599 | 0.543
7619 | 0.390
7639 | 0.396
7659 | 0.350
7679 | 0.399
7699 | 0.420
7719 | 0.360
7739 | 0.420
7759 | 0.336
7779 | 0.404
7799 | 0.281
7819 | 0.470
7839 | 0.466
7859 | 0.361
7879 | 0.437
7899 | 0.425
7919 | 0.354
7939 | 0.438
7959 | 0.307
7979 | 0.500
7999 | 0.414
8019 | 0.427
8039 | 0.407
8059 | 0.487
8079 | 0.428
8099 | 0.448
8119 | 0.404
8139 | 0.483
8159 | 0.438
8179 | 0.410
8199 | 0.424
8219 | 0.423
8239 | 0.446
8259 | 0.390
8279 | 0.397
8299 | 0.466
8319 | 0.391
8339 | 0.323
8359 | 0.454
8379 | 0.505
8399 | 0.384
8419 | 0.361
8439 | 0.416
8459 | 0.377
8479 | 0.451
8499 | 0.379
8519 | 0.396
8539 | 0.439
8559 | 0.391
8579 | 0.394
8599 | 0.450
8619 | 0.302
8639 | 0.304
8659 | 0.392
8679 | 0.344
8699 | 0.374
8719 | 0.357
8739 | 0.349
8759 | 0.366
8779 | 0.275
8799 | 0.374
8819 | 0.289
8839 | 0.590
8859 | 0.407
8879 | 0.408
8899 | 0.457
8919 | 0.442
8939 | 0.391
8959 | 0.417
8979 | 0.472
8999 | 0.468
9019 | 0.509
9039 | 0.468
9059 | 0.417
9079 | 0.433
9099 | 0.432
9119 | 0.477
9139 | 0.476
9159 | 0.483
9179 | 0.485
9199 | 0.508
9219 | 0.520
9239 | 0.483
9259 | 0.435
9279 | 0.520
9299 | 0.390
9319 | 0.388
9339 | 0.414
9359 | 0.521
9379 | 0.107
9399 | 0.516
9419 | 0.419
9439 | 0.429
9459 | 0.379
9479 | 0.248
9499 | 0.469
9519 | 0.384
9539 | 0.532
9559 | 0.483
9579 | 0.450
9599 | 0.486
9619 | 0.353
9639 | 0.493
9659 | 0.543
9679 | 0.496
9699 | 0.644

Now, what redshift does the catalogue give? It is 0.70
